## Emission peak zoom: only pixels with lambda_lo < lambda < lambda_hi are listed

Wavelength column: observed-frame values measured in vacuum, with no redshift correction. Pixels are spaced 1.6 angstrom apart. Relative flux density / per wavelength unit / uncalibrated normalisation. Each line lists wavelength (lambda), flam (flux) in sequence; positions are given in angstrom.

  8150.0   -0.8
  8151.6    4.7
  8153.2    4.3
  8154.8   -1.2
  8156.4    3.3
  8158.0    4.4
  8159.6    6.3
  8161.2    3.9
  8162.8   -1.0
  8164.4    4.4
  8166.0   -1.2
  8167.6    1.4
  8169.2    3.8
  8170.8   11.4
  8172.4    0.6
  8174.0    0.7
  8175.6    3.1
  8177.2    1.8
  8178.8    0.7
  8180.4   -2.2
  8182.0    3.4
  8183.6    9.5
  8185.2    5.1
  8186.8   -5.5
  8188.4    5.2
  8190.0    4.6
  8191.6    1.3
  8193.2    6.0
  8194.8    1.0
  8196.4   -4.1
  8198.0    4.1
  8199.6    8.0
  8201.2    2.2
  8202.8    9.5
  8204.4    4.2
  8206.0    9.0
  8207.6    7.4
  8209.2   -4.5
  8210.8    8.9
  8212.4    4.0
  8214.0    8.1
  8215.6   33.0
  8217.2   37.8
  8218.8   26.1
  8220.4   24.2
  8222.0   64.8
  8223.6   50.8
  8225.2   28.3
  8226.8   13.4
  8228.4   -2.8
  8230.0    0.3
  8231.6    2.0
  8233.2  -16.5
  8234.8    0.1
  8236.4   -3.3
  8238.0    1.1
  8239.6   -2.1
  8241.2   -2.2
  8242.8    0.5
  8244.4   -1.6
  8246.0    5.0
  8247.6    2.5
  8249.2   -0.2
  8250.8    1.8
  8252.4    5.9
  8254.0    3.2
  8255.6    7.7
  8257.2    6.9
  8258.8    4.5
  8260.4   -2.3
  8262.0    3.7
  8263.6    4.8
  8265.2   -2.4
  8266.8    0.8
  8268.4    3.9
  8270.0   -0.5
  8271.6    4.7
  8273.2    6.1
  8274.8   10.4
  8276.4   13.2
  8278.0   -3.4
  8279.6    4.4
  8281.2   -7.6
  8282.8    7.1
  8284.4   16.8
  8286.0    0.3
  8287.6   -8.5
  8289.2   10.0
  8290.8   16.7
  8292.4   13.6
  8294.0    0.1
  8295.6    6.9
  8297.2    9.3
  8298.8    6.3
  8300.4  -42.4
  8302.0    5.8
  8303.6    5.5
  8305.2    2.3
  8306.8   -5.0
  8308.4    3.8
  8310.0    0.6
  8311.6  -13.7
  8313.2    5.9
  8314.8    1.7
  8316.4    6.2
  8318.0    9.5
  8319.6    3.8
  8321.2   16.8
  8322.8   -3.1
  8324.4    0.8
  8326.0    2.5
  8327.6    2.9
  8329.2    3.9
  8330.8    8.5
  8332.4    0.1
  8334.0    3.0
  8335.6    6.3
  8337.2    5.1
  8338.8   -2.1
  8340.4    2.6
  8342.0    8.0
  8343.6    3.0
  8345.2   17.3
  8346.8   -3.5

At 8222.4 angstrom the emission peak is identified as [O II]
